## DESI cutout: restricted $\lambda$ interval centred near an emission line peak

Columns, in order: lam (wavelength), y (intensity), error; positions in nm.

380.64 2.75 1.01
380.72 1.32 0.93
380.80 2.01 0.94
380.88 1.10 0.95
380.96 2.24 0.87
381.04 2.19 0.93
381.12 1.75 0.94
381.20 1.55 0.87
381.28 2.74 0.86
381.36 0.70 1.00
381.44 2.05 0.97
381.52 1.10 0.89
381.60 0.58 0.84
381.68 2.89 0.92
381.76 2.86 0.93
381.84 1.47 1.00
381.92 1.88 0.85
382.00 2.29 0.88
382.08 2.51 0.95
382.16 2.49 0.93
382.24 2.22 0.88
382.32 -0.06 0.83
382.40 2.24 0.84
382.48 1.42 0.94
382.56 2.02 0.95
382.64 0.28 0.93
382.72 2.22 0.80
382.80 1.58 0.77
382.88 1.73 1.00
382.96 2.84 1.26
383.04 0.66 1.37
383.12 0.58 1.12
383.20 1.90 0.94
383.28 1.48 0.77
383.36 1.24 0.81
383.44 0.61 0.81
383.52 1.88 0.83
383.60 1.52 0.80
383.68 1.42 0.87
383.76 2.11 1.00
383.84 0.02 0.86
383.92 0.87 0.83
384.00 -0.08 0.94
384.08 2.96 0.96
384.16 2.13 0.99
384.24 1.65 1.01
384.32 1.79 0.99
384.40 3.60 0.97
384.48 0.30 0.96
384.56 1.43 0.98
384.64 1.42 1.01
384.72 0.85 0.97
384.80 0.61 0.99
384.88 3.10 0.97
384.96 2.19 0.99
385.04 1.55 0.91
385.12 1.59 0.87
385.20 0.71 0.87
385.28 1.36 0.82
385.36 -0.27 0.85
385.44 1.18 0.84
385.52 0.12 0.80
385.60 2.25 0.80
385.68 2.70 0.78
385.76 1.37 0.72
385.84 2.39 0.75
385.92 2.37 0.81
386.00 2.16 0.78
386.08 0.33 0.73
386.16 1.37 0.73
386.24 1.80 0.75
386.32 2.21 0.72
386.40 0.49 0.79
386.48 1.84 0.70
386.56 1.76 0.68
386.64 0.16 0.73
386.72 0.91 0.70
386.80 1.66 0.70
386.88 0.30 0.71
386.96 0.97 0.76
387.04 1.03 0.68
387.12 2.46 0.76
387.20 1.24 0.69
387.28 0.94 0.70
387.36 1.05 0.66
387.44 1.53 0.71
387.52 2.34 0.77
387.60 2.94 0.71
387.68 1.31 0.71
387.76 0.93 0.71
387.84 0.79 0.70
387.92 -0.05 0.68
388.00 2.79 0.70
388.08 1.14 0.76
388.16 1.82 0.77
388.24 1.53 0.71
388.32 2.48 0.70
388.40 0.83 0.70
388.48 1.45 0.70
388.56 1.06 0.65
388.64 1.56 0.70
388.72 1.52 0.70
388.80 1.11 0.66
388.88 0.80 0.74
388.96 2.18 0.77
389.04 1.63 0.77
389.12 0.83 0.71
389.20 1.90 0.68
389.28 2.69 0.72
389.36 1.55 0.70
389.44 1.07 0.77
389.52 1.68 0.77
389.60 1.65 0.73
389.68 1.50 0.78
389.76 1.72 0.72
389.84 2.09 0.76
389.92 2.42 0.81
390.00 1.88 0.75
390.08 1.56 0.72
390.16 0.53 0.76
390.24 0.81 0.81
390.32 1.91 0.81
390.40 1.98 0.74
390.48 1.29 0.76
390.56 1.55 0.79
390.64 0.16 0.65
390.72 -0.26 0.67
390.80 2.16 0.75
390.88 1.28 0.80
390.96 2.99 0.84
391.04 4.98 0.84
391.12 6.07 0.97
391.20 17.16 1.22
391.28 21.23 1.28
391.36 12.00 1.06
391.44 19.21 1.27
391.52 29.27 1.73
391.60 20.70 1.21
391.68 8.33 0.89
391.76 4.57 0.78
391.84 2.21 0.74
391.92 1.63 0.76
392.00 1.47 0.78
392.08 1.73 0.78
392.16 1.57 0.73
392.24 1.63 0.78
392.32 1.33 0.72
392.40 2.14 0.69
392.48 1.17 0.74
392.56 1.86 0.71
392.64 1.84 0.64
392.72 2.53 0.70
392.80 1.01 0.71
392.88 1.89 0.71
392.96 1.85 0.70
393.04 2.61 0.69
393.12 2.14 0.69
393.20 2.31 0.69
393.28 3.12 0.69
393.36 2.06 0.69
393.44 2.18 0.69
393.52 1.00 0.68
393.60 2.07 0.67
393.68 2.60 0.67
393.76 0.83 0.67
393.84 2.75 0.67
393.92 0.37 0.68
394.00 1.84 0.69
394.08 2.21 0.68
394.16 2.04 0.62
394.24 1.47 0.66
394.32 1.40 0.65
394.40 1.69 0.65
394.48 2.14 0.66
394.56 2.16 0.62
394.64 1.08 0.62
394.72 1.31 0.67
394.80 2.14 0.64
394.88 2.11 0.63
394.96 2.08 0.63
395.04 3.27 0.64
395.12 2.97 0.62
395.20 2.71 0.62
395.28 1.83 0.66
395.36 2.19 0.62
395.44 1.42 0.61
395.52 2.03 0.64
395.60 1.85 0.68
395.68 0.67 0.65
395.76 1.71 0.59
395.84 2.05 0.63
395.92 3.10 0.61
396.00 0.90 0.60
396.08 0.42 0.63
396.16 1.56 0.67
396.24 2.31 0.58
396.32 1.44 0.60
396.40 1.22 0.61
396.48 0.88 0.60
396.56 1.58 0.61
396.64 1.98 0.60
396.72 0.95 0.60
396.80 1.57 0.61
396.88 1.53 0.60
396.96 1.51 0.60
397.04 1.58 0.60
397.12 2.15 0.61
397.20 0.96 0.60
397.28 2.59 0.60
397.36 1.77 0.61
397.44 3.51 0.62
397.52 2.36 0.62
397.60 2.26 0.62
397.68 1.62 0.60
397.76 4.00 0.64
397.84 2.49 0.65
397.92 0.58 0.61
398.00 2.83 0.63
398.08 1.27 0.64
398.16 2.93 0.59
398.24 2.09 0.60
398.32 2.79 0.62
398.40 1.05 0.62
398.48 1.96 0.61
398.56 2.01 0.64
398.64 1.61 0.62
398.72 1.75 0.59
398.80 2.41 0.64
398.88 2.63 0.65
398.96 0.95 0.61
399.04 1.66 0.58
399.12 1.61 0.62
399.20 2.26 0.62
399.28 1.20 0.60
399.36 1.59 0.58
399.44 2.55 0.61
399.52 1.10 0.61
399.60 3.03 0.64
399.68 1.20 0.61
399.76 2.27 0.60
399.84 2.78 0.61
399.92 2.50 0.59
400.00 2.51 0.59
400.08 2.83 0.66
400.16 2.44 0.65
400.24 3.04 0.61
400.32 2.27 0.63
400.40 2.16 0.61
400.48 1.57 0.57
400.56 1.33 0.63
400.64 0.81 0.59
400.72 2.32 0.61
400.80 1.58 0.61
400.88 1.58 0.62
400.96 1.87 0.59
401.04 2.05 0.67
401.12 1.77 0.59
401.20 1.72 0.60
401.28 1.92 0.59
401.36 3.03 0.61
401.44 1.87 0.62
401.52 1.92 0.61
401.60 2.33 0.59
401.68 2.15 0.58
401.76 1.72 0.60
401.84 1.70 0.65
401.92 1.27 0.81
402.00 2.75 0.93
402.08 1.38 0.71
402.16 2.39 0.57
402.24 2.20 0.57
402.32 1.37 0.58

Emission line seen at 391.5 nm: [O II]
